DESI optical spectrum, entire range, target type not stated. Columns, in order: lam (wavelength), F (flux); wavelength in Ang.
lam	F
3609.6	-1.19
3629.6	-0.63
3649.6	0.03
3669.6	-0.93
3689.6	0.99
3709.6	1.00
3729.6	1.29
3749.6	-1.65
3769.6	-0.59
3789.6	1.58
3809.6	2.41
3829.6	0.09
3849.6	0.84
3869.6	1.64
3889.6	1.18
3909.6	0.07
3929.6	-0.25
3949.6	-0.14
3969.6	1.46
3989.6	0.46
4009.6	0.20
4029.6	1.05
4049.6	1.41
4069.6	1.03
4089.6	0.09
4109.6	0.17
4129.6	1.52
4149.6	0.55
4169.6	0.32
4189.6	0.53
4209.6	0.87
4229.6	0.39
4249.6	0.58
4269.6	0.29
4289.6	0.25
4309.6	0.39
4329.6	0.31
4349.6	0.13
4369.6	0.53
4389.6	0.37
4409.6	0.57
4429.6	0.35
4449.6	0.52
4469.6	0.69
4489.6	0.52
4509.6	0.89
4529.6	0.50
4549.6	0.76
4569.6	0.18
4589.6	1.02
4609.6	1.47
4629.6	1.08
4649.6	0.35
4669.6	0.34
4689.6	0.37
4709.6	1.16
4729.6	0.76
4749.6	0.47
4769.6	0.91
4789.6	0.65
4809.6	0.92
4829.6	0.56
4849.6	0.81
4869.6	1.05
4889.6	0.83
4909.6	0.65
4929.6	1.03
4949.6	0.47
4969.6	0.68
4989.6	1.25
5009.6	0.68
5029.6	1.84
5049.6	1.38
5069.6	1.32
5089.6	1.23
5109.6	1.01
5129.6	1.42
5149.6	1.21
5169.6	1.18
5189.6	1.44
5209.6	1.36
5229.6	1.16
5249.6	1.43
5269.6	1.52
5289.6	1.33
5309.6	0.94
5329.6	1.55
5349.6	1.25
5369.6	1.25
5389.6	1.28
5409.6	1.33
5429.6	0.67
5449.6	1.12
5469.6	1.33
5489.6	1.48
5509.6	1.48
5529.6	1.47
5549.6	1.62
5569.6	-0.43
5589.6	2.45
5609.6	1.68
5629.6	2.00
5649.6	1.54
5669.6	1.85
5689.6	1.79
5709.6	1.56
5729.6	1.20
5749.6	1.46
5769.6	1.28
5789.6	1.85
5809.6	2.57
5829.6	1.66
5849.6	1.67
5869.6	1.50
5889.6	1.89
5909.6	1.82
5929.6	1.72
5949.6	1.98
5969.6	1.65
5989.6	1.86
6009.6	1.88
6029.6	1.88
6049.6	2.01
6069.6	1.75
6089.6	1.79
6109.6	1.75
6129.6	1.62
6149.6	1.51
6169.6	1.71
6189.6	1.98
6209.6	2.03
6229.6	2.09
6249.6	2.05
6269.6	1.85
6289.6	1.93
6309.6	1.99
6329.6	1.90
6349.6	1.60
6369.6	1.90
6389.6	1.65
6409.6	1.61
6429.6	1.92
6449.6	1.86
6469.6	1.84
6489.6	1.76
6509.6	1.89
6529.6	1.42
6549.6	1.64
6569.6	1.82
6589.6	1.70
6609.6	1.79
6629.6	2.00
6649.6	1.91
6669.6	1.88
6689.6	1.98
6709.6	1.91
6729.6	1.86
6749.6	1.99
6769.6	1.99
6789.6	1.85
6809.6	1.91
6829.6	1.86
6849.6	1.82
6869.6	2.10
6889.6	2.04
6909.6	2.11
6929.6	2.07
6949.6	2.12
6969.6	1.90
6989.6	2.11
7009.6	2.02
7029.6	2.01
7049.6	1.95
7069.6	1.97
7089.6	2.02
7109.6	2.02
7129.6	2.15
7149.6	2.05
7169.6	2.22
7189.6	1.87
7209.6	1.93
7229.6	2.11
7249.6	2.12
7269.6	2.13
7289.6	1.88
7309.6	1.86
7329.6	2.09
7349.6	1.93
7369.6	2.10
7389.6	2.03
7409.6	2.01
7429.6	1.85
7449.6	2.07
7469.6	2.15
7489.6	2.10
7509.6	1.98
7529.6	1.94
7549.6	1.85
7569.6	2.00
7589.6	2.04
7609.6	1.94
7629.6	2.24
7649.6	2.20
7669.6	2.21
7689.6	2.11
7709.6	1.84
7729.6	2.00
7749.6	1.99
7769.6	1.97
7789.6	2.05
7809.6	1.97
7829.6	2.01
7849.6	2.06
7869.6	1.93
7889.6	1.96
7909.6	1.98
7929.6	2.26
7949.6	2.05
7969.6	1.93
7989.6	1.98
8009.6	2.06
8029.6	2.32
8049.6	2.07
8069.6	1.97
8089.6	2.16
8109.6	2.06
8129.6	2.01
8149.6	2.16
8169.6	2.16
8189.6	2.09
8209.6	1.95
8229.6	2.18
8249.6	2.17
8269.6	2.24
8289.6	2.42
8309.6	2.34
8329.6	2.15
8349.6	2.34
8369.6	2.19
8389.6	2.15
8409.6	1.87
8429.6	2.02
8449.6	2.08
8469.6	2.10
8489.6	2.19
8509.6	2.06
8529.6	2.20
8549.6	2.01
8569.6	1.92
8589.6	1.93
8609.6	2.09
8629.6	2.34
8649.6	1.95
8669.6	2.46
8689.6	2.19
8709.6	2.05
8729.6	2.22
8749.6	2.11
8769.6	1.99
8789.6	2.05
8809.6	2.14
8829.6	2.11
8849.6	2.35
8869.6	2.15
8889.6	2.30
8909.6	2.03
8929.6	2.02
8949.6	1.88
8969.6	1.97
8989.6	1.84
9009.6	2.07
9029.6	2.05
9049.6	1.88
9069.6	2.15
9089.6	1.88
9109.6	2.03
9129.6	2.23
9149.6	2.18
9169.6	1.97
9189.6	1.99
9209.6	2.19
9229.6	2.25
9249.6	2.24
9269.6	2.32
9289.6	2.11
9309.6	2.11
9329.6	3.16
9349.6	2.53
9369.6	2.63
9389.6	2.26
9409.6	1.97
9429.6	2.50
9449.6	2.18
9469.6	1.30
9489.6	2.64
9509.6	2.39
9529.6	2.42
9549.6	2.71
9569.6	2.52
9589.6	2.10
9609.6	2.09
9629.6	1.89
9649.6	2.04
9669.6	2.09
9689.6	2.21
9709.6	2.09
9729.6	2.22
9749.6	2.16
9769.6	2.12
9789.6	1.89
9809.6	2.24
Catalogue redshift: 0.261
